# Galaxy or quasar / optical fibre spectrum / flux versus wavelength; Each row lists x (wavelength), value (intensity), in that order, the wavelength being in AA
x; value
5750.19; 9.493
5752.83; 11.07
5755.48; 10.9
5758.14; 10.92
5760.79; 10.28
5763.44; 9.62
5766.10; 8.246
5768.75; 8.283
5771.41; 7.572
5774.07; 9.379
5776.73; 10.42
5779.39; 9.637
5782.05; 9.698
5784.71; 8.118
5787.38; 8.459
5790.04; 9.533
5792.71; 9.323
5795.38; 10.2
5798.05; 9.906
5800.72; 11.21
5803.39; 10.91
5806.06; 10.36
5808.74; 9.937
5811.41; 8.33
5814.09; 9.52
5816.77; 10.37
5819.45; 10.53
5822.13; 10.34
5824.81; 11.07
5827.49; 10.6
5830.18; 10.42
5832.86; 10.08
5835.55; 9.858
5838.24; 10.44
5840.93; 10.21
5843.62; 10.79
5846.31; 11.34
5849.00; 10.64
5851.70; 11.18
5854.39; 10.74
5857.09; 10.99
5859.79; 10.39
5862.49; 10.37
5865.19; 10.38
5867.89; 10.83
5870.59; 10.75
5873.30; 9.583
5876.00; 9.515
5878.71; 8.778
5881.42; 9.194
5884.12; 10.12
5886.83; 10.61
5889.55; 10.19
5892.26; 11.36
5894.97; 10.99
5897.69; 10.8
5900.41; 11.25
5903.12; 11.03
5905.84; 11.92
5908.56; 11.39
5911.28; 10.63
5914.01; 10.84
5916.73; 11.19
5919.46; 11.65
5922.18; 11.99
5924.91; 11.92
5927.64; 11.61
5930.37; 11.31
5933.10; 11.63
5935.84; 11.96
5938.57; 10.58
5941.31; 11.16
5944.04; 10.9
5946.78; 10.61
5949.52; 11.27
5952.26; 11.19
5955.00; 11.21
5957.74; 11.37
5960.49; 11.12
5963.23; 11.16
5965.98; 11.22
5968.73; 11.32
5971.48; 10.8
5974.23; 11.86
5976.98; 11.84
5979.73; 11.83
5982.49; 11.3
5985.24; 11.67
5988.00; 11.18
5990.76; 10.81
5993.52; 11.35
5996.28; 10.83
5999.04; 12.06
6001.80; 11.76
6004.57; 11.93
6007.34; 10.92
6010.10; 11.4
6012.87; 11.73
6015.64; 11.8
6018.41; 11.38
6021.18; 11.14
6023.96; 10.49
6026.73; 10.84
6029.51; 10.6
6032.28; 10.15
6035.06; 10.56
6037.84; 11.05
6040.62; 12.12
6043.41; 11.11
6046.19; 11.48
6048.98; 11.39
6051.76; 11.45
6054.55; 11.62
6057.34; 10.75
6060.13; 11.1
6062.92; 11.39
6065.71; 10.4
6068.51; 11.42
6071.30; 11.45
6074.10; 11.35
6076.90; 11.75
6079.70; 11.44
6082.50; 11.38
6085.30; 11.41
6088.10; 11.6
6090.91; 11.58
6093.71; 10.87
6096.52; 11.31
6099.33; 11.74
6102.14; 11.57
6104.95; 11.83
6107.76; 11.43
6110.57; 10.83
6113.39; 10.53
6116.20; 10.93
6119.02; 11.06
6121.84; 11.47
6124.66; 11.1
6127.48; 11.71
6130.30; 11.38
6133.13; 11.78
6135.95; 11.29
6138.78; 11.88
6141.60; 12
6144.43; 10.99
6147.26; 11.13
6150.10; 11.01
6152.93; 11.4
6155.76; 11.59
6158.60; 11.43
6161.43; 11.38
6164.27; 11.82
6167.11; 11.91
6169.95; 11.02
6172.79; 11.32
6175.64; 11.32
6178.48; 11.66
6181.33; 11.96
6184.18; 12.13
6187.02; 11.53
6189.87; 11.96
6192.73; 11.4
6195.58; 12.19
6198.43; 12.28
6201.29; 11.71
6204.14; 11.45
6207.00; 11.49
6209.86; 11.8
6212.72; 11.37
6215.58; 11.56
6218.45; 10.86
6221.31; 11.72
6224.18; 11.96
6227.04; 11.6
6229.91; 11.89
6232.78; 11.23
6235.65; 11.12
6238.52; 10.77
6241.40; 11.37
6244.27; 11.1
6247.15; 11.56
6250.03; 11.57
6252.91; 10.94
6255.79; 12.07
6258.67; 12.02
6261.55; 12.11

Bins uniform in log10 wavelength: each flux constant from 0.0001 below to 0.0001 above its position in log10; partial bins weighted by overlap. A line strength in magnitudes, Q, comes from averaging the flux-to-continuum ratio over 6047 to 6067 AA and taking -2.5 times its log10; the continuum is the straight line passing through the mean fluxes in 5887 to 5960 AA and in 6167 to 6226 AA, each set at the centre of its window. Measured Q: 0.02 mag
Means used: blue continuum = 11.2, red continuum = 11.6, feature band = 11.2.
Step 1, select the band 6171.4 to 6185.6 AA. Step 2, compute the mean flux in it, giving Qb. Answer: 11.7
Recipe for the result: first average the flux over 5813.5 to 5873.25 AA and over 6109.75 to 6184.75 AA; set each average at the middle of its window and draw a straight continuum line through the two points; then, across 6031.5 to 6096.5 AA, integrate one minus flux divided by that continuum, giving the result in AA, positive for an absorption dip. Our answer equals -0.6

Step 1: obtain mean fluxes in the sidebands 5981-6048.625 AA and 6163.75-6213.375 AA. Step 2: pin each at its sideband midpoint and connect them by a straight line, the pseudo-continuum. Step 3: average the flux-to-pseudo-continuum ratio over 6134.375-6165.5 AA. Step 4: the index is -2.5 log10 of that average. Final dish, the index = 0.01 mag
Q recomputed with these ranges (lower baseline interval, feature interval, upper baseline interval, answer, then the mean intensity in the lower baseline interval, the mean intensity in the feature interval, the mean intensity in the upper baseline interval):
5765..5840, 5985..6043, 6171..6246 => -0.05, 9.75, 11.2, 11.6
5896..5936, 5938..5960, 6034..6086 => 0.03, 11.4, 11.1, 11.3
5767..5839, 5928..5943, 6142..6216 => -0.09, 9.78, 11.3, 11.6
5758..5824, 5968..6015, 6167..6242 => -0.09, 9.63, 11.5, 11.6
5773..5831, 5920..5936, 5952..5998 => -0.08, 9.92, 11.7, 11.3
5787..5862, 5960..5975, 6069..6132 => -0.04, 10.3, 11.2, 11.4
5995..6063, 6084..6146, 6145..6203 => 0.01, 11.2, 11.4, 11.6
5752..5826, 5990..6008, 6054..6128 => -0.06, 9.78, 11.4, 11.3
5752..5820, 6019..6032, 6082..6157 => 0.01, 9.7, 10.8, 11.4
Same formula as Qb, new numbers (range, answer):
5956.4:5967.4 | 11.2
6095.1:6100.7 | 11.5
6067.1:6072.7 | 11.4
